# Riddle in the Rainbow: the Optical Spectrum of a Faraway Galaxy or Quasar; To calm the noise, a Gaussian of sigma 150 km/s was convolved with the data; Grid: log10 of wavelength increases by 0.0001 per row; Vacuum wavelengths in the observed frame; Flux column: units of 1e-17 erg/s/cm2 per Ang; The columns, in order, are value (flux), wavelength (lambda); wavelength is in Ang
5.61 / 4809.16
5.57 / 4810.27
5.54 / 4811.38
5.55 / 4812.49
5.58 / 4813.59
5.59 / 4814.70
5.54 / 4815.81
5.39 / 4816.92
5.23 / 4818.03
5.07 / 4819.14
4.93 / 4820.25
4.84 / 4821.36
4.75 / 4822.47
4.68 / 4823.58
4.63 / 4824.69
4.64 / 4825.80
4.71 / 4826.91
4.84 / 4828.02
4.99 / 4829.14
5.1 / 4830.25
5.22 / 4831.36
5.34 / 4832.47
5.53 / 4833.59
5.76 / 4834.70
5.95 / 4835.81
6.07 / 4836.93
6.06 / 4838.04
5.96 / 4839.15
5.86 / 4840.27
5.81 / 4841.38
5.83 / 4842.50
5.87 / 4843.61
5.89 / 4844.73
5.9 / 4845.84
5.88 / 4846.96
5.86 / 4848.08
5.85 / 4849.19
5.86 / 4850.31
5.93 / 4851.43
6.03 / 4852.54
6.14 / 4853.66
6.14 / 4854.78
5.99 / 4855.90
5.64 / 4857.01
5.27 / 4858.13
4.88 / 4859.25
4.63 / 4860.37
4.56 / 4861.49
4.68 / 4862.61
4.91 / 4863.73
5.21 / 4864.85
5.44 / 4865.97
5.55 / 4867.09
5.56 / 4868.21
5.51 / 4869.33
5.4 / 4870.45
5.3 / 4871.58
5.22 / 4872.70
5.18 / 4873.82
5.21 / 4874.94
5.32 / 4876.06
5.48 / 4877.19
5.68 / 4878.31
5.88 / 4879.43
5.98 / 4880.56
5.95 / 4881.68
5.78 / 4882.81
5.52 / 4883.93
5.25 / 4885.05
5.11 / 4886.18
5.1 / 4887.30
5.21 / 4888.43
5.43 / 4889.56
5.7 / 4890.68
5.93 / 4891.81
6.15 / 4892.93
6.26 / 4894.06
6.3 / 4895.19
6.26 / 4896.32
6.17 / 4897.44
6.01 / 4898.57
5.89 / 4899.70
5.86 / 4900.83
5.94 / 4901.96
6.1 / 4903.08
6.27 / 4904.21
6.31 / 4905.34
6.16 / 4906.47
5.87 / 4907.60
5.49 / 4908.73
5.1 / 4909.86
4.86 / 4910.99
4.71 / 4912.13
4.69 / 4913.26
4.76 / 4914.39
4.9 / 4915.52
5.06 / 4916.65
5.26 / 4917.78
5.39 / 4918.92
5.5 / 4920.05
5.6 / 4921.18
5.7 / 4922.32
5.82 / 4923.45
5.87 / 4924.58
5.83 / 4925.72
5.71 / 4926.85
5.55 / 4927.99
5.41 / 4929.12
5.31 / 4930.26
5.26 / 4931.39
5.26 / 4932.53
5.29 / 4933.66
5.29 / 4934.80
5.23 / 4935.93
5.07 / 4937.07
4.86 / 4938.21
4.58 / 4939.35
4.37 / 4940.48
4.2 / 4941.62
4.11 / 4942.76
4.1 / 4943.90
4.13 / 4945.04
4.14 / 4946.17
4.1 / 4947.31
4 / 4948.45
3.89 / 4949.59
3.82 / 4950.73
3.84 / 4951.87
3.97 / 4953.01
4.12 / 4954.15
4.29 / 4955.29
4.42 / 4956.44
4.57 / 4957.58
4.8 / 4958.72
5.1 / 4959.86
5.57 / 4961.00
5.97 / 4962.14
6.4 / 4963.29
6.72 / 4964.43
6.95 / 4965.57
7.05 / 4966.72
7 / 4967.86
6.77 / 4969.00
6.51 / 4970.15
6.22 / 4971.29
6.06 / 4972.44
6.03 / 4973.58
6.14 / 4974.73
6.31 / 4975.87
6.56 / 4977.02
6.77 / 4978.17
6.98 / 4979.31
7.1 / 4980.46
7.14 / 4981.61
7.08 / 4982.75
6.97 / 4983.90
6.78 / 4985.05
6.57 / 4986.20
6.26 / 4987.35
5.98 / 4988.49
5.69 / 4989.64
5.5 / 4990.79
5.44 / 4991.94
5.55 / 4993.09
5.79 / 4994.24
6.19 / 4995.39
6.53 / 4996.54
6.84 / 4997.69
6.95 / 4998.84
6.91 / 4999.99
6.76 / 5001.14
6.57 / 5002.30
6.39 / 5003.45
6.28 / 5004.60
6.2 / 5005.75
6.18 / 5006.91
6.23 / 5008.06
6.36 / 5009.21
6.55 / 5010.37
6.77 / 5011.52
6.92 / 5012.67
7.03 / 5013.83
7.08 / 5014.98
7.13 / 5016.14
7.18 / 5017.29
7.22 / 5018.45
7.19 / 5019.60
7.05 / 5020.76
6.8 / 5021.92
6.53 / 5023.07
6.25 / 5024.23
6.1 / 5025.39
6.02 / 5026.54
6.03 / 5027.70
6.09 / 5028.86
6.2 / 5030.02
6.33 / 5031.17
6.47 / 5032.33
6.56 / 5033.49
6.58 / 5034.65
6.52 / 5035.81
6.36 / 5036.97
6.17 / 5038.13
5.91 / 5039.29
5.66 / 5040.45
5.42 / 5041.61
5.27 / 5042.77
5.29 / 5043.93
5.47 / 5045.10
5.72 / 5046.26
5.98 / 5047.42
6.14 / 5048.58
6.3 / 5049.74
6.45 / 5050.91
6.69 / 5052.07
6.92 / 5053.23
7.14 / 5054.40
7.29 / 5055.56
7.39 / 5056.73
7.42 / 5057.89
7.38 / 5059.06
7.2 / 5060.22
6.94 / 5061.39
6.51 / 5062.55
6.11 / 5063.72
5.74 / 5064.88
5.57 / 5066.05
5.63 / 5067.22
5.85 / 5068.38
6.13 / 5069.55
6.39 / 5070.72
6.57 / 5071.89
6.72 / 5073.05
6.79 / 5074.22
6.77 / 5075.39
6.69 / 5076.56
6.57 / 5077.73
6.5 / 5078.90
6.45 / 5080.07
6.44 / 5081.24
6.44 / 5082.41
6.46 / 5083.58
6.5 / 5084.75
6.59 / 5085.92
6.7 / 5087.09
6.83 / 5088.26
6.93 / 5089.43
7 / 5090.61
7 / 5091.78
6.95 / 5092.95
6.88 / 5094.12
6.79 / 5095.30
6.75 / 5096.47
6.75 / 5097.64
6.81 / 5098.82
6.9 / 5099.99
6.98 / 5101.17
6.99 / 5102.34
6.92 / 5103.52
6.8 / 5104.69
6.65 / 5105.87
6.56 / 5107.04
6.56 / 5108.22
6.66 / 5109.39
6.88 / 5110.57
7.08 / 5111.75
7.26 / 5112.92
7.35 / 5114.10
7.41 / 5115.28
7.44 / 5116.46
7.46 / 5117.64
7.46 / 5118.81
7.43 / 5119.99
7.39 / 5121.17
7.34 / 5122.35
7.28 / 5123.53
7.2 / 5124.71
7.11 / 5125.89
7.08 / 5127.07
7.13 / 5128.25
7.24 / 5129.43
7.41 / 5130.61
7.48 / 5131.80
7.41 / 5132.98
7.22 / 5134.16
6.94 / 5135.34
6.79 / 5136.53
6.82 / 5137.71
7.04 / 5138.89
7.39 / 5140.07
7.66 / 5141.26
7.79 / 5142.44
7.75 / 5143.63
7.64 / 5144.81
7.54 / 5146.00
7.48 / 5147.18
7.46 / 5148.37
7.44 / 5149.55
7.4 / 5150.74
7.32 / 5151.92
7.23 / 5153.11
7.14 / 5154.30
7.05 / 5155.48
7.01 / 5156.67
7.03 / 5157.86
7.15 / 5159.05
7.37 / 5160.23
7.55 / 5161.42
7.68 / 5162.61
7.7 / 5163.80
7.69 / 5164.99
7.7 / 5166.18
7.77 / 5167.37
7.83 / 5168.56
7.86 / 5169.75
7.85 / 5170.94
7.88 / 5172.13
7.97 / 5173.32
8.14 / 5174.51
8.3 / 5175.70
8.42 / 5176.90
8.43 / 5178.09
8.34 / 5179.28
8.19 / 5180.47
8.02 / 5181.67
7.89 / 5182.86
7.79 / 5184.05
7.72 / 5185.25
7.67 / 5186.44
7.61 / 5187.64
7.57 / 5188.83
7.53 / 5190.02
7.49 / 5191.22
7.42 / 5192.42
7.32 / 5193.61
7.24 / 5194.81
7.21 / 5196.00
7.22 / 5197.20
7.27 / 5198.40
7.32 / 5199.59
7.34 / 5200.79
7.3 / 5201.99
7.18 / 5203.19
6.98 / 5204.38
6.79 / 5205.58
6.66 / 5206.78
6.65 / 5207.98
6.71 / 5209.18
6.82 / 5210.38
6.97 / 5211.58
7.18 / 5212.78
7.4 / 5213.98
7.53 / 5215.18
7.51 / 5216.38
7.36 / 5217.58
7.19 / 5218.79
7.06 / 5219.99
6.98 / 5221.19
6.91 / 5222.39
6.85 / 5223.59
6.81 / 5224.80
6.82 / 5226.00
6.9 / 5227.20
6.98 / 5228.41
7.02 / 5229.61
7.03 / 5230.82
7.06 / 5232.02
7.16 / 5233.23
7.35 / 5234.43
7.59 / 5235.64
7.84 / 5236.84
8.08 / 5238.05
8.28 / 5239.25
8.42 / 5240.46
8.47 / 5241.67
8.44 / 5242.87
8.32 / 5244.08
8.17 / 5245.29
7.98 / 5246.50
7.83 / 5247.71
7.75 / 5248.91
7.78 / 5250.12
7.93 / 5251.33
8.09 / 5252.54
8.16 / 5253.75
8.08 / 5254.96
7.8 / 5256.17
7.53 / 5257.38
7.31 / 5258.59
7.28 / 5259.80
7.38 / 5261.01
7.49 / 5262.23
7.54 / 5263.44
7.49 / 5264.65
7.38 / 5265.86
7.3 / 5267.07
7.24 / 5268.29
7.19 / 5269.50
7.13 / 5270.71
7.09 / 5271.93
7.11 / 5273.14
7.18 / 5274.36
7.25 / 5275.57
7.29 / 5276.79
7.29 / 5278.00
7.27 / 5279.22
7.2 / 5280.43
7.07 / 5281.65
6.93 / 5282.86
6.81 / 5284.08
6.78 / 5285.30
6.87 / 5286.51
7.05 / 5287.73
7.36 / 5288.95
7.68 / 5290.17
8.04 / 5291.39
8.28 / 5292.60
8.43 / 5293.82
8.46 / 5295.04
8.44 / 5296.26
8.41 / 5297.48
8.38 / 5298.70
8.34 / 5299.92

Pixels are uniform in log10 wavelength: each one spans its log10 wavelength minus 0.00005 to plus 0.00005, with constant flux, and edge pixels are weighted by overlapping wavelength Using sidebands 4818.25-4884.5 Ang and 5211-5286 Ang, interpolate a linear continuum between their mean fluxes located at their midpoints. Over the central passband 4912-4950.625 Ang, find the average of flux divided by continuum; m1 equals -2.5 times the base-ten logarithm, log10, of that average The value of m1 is 0.18 mag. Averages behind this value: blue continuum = 5.45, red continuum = 7.43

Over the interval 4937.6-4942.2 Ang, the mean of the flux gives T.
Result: 4.5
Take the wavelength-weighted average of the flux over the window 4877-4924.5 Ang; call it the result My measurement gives 5.63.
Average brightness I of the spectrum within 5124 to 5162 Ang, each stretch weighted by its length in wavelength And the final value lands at 7.29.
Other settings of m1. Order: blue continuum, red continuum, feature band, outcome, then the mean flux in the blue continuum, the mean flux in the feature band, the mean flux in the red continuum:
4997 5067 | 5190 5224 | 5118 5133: -0.07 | 6.47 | 7.3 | 7.15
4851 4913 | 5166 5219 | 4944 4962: 0.35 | 5.58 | 4.35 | 7.52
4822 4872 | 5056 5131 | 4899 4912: 0.00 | 5.46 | 5.77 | 6.83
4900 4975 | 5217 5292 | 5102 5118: -0.09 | 5.29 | 6.99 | 7.44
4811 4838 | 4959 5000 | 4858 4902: 0.03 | 5.24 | 5.51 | 6.38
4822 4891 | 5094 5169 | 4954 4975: 0.06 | 5.46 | 5.86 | 7.23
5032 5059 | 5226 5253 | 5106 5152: -0.05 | 6.33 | 7.26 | 7.73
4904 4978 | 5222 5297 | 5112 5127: -0.12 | 5.3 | 7.33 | 7.52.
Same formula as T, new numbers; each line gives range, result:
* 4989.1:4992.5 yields 5.54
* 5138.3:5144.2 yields 7.52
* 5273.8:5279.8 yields 7.26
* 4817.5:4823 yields 4.96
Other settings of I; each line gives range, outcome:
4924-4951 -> 4.82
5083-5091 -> 6.71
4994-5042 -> 6.49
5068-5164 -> 7.03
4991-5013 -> 6.37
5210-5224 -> 7.16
